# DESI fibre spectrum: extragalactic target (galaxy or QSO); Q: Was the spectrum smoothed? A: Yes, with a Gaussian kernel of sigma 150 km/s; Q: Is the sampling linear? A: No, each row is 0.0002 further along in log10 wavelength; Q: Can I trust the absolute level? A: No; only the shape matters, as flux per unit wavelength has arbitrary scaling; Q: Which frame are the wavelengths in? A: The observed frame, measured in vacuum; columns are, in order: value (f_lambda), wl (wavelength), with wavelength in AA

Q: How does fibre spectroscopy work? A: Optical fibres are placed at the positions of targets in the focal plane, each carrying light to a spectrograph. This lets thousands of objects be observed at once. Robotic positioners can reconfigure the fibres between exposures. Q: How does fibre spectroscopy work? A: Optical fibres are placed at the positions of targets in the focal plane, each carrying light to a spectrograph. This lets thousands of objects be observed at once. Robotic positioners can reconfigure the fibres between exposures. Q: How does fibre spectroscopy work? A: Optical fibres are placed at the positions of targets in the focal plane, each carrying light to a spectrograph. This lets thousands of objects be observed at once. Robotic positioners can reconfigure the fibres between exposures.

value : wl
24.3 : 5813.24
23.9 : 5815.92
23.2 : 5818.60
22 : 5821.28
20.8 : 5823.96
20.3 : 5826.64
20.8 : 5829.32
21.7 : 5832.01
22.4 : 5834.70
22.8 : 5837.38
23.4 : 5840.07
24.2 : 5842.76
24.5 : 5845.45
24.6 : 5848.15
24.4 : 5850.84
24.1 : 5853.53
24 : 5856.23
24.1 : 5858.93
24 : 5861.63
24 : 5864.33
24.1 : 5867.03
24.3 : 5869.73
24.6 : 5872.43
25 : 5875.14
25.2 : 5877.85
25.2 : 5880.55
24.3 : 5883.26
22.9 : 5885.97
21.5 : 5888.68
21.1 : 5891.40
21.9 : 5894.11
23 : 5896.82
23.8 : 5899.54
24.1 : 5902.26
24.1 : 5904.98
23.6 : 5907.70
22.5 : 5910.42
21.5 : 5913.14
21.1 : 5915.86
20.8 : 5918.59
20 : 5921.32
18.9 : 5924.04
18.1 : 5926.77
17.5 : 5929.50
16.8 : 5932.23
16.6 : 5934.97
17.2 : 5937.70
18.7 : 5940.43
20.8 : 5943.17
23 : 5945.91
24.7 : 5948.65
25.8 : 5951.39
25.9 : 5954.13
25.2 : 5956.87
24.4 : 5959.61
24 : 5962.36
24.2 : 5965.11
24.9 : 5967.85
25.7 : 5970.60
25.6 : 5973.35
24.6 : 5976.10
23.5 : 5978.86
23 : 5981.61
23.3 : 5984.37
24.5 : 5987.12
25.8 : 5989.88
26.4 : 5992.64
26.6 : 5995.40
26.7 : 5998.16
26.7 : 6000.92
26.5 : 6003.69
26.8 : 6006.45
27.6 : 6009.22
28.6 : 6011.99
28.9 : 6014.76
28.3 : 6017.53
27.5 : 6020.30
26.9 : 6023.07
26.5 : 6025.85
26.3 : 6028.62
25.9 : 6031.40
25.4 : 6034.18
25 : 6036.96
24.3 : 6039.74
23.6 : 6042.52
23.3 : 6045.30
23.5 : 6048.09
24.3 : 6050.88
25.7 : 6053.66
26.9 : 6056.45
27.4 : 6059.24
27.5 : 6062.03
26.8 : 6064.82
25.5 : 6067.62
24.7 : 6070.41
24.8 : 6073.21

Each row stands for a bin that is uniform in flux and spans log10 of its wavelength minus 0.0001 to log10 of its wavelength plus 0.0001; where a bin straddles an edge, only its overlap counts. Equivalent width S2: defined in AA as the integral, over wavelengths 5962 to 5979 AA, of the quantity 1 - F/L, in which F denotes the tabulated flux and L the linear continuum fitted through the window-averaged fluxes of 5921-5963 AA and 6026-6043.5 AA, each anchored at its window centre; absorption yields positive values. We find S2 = -1.8 AA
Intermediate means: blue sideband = 21.1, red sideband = 25.2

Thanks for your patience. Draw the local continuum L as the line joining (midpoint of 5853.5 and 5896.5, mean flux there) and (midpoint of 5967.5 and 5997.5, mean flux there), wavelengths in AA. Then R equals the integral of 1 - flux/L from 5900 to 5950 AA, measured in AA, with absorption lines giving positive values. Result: 7.6 AA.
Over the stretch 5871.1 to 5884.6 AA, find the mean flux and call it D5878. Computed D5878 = 24.9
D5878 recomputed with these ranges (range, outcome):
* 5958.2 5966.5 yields 24.2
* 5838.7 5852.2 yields 24.2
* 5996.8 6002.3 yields 26.7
